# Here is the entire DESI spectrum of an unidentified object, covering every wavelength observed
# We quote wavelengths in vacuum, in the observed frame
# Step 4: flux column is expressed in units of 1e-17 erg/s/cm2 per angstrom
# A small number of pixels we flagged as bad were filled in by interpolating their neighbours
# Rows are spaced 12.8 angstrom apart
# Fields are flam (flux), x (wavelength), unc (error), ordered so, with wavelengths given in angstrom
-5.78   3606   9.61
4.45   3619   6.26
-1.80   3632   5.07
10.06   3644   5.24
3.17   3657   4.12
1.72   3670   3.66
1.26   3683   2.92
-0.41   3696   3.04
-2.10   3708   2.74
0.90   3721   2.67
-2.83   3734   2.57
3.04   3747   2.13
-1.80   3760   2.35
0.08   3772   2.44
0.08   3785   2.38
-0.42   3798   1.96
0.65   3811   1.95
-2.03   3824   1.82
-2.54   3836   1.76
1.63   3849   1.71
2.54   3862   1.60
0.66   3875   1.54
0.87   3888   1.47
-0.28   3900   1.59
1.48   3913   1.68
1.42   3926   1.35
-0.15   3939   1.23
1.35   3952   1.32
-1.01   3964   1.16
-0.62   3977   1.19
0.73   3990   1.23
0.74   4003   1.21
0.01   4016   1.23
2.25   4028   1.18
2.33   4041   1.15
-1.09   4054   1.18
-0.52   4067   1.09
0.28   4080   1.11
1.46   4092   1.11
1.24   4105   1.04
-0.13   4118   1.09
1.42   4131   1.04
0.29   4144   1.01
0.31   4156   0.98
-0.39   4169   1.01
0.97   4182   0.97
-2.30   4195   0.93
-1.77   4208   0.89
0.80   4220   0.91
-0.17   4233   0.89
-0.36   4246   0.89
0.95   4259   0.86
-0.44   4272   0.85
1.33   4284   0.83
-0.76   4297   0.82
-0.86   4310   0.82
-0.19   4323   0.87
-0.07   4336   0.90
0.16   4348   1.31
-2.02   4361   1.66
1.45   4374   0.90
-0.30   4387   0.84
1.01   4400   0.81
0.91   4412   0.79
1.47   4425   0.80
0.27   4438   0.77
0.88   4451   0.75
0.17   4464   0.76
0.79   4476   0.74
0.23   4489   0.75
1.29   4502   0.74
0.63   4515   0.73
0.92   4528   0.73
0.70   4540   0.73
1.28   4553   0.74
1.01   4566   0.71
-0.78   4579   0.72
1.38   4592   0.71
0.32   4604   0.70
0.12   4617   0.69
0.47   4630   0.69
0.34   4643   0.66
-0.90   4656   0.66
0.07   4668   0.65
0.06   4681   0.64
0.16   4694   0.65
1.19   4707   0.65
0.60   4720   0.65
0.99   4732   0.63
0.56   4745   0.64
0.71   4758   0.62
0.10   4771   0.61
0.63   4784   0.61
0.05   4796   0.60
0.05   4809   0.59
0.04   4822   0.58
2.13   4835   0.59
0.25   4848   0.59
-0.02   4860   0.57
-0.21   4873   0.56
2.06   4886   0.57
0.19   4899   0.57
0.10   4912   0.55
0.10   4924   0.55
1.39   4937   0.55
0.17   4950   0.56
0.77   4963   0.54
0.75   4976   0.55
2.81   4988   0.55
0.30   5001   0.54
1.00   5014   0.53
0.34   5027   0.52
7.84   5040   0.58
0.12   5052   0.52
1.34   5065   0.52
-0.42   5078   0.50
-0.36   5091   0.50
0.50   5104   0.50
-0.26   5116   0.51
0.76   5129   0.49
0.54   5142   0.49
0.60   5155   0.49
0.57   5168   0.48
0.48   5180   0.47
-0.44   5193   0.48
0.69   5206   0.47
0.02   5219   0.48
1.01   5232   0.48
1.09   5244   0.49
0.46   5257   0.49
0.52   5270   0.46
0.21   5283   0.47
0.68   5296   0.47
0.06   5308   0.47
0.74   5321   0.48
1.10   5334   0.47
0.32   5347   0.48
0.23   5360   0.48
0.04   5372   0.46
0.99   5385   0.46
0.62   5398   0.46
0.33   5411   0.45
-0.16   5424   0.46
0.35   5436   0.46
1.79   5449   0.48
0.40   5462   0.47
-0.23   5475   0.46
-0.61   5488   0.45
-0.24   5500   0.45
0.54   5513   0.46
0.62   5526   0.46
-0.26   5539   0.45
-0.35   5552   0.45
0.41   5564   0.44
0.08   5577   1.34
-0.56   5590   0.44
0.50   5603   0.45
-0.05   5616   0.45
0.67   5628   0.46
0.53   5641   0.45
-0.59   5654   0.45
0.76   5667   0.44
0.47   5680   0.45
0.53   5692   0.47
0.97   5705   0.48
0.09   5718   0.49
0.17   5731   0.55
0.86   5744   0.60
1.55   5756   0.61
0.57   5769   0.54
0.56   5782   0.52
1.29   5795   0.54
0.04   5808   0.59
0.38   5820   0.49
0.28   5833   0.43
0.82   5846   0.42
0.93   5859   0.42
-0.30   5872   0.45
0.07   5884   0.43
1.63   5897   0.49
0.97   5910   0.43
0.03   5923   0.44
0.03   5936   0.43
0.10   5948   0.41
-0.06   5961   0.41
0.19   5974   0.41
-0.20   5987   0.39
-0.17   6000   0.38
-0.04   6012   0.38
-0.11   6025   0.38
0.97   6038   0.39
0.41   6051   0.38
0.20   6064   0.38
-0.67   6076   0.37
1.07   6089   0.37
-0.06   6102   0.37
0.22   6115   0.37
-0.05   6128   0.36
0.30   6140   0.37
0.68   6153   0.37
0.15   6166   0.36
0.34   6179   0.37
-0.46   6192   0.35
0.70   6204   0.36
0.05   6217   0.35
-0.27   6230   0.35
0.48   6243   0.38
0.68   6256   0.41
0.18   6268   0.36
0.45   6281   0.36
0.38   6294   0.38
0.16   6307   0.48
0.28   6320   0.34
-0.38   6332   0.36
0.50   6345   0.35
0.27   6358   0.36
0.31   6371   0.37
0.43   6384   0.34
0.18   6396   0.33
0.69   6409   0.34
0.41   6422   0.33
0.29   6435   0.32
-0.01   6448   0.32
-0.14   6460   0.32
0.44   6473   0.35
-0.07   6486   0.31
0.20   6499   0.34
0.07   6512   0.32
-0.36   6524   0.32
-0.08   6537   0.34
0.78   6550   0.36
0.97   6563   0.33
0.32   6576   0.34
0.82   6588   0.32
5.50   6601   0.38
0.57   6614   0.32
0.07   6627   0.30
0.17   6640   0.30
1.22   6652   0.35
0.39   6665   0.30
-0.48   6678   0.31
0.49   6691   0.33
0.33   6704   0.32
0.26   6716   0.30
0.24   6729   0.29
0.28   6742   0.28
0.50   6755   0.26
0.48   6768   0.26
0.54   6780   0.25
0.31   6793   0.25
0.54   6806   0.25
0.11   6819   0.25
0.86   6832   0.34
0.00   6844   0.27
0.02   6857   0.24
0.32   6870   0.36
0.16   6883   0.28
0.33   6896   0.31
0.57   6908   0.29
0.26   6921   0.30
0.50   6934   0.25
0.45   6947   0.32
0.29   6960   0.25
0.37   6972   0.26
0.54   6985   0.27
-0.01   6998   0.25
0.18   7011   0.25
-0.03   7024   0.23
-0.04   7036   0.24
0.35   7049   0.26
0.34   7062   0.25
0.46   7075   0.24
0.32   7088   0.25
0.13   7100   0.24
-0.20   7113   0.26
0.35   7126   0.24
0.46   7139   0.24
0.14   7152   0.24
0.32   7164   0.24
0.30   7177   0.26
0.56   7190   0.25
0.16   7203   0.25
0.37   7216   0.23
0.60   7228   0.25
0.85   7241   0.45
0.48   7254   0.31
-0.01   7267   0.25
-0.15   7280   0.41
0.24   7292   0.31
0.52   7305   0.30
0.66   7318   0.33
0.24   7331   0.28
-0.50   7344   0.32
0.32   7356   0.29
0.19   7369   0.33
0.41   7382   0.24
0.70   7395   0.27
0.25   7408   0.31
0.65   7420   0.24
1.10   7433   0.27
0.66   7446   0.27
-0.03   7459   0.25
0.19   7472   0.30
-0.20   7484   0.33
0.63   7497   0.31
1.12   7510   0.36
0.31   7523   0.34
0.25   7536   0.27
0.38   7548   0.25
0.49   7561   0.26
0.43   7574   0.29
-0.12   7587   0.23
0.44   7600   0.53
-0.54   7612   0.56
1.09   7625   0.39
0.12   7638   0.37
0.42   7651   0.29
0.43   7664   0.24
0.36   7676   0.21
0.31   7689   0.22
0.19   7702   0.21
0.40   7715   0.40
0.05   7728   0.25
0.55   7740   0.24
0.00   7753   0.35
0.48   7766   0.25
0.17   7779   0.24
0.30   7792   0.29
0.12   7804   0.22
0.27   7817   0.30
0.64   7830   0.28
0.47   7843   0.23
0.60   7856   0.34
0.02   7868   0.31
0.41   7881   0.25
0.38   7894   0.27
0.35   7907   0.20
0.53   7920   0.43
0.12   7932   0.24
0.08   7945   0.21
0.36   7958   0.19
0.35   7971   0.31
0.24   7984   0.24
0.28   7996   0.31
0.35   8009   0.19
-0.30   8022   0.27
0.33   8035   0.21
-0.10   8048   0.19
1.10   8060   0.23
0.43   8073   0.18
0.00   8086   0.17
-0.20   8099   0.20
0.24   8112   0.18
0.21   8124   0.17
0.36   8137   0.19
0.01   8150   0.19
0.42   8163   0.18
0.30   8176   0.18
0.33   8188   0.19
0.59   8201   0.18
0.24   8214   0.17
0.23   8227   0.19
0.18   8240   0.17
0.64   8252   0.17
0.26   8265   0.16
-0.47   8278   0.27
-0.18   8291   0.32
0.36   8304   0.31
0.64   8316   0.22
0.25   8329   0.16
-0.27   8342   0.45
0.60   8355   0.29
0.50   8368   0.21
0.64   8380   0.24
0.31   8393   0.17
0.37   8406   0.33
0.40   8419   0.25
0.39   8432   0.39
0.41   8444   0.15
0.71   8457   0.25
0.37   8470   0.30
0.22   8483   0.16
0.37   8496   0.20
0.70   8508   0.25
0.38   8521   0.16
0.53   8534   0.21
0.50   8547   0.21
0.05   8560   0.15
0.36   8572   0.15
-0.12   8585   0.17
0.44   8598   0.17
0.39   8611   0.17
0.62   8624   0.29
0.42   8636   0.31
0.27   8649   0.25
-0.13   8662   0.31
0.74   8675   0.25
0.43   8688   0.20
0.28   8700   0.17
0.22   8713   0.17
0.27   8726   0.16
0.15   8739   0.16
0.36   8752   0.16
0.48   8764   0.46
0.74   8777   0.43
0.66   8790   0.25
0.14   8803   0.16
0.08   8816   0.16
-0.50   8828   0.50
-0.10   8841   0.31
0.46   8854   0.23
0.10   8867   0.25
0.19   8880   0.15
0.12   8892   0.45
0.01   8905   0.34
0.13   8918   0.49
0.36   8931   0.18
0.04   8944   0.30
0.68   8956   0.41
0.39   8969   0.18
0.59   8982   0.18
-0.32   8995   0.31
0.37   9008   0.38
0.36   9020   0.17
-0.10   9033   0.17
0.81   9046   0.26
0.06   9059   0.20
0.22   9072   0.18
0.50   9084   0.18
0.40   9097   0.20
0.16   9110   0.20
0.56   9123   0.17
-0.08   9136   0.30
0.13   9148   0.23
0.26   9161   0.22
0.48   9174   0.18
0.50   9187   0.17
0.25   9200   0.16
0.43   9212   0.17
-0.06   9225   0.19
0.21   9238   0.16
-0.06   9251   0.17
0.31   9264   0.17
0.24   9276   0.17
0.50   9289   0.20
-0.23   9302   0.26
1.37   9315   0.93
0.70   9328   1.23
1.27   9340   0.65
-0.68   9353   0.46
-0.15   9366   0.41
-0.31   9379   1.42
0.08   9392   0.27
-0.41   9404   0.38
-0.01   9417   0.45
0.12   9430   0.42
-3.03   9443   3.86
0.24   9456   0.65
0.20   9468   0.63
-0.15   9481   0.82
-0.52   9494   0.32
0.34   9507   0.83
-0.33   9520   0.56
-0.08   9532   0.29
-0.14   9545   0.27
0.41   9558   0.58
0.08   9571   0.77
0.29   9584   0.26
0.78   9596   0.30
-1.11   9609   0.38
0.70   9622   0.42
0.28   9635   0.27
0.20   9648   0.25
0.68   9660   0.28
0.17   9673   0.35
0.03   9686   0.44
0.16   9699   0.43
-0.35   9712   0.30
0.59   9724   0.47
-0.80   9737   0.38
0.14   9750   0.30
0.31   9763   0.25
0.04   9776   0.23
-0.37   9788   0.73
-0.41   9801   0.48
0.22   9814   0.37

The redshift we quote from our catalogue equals 0.006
